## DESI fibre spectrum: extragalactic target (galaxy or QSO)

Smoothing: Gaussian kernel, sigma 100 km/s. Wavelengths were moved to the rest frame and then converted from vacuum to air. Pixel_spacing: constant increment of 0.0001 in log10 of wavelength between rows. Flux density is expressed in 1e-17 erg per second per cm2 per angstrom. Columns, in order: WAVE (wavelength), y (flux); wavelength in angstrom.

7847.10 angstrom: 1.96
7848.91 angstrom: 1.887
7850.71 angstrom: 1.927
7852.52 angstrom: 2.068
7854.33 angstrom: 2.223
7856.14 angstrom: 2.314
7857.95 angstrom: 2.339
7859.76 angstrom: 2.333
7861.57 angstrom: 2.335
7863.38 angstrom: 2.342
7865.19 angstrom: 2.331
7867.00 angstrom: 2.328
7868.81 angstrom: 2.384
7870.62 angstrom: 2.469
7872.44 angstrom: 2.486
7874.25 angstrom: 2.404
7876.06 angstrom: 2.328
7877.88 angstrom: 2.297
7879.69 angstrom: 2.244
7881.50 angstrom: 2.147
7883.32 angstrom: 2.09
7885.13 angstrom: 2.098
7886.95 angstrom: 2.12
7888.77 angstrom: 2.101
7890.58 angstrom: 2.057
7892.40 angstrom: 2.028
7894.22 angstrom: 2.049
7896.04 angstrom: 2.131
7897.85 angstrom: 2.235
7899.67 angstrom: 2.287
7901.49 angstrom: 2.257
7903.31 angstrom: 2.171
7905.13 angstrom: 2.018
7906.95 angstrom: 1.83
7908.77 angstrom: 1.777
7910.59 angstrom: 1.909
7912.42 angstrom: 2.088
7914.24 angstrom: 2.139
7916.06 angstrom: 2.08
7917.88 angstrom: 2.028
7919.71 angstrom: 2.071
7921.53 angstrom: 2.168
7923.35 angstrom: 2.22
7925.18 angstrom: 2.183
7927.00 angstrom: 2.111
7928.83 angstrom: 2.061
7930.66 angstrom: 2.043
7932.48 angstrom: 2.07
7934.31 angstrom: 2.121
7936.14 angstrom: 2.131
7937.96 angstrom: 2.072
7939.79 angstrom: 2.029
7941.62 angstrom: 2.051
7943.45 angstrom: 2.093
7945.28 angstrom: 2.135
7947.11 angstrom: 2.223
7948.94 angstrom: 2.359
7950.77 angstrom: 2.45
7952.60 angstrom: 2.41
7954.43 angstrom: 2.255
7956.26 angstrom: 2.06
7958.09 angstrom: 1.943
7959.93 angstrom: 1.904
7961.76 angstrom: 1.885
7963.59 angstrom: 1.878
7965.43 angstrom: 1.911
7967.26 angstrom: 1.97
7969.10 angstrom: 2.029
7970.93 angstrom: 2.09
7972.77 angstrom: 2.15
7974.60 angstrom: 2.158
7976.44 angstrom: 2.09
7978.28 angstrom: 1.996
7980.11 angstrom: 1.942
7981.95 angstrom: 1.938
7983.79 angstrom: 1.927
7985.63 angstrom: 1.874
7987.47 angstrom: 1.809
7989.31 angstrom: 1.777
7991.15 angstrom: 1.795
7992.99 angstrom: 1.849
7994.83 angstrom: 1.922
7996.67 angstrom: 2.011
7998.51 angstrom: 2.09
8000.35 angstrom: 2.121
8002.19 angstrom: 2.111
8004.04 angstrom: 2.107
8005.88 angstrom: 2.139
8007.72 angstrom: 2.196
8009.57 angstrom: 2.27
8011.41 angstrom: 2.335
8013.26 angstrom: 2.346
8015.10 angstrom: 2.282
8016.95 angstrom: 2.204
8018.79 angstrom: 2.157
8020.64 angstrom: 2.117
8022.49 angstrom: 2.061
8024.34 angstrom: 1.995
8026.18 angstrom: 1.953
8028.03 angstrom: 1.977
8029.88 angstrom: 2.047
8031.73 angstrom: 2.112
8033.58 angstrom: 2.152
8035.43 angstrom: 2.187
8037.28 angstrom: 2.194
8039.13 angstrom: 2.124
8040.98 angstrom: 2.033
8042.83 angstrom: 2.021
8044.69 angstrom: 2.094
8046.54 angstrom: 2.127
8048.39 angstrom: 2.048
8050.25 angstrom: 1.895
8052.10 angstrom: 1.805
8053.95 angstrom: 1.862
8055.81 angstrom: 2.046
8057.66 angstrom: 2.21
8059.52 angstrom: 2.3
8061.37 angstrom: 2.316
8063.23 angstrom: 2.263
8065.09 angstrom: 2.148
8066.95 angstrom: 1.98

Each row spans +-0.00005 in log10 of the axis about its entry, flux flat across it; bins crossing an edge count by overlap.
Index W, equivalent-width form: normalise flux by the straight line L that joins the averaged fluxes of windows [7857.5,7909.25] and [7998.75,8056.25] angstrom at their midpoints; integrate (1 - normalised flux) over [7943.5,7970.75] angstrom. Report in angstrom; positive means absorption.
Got 0.7 angstrom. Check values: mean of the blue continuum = 2.21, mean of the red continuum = 2.1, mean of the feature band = 2.1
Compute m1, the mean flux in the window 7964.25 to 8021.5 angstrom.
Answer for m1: 2.05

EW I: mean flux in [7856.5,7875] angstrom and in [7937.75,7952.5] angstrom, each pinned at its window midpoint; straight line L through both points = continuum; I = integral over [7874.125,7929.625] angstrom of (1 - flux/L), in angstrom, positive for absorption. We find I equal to 4.2 angstrom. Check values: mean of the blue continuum 2.37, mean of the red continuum 2.19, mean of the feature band 2.12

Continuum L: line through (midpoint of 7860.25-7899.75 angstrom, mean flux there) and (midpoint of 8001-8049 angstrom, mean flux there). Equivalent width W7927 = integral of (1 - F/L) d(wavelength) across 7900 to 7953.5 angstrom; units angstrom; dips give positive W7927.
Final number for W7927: 2.2 angstrom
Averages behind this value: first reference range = 2.24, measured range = 2.12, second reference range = 2.13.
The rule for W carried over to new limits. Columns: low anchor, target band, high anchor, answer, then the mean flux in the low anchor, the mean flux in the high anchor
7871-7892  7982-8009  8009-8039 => 2.2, 2.22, 2.15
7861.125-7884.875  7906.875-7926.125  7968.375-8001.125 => 1.1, 2.32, 1.98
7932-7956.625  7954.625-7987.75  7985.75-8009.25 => 1.6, 2.18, 2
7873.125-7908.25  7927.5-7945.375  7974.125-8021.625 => 0.3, 2.15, 2.06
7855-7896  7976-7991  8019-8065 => 1.6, 2.25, 2.08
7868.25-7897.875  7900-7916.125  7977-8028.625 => 1.1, 2.21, 2.05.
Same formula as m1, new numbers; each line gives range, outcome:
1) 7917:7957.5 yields 2.15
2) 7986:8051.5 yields 2.07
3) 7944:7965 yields 2.13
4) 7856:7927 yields 2.18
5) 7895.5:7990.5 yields 2.07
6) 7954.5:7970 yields 1.96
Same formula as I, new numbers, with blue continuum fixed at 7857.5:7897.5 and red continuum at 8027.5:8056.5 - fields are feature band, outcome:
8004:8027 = -1.01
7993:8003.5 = 0.32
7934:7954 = -0.25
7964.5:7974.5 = 0.44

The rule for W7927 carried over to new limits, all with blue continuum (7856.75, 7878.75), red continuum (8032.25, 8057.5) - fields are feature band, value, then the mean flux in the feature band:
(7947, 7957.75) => -0.3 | 2.28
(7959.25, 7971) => 1.3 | 1.94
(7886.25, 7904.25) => 1.3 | 2.14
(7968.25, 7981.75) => 0.7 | 2.06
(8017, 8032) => 0.2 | 2.06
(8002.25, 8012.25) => -0.4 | 2.2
